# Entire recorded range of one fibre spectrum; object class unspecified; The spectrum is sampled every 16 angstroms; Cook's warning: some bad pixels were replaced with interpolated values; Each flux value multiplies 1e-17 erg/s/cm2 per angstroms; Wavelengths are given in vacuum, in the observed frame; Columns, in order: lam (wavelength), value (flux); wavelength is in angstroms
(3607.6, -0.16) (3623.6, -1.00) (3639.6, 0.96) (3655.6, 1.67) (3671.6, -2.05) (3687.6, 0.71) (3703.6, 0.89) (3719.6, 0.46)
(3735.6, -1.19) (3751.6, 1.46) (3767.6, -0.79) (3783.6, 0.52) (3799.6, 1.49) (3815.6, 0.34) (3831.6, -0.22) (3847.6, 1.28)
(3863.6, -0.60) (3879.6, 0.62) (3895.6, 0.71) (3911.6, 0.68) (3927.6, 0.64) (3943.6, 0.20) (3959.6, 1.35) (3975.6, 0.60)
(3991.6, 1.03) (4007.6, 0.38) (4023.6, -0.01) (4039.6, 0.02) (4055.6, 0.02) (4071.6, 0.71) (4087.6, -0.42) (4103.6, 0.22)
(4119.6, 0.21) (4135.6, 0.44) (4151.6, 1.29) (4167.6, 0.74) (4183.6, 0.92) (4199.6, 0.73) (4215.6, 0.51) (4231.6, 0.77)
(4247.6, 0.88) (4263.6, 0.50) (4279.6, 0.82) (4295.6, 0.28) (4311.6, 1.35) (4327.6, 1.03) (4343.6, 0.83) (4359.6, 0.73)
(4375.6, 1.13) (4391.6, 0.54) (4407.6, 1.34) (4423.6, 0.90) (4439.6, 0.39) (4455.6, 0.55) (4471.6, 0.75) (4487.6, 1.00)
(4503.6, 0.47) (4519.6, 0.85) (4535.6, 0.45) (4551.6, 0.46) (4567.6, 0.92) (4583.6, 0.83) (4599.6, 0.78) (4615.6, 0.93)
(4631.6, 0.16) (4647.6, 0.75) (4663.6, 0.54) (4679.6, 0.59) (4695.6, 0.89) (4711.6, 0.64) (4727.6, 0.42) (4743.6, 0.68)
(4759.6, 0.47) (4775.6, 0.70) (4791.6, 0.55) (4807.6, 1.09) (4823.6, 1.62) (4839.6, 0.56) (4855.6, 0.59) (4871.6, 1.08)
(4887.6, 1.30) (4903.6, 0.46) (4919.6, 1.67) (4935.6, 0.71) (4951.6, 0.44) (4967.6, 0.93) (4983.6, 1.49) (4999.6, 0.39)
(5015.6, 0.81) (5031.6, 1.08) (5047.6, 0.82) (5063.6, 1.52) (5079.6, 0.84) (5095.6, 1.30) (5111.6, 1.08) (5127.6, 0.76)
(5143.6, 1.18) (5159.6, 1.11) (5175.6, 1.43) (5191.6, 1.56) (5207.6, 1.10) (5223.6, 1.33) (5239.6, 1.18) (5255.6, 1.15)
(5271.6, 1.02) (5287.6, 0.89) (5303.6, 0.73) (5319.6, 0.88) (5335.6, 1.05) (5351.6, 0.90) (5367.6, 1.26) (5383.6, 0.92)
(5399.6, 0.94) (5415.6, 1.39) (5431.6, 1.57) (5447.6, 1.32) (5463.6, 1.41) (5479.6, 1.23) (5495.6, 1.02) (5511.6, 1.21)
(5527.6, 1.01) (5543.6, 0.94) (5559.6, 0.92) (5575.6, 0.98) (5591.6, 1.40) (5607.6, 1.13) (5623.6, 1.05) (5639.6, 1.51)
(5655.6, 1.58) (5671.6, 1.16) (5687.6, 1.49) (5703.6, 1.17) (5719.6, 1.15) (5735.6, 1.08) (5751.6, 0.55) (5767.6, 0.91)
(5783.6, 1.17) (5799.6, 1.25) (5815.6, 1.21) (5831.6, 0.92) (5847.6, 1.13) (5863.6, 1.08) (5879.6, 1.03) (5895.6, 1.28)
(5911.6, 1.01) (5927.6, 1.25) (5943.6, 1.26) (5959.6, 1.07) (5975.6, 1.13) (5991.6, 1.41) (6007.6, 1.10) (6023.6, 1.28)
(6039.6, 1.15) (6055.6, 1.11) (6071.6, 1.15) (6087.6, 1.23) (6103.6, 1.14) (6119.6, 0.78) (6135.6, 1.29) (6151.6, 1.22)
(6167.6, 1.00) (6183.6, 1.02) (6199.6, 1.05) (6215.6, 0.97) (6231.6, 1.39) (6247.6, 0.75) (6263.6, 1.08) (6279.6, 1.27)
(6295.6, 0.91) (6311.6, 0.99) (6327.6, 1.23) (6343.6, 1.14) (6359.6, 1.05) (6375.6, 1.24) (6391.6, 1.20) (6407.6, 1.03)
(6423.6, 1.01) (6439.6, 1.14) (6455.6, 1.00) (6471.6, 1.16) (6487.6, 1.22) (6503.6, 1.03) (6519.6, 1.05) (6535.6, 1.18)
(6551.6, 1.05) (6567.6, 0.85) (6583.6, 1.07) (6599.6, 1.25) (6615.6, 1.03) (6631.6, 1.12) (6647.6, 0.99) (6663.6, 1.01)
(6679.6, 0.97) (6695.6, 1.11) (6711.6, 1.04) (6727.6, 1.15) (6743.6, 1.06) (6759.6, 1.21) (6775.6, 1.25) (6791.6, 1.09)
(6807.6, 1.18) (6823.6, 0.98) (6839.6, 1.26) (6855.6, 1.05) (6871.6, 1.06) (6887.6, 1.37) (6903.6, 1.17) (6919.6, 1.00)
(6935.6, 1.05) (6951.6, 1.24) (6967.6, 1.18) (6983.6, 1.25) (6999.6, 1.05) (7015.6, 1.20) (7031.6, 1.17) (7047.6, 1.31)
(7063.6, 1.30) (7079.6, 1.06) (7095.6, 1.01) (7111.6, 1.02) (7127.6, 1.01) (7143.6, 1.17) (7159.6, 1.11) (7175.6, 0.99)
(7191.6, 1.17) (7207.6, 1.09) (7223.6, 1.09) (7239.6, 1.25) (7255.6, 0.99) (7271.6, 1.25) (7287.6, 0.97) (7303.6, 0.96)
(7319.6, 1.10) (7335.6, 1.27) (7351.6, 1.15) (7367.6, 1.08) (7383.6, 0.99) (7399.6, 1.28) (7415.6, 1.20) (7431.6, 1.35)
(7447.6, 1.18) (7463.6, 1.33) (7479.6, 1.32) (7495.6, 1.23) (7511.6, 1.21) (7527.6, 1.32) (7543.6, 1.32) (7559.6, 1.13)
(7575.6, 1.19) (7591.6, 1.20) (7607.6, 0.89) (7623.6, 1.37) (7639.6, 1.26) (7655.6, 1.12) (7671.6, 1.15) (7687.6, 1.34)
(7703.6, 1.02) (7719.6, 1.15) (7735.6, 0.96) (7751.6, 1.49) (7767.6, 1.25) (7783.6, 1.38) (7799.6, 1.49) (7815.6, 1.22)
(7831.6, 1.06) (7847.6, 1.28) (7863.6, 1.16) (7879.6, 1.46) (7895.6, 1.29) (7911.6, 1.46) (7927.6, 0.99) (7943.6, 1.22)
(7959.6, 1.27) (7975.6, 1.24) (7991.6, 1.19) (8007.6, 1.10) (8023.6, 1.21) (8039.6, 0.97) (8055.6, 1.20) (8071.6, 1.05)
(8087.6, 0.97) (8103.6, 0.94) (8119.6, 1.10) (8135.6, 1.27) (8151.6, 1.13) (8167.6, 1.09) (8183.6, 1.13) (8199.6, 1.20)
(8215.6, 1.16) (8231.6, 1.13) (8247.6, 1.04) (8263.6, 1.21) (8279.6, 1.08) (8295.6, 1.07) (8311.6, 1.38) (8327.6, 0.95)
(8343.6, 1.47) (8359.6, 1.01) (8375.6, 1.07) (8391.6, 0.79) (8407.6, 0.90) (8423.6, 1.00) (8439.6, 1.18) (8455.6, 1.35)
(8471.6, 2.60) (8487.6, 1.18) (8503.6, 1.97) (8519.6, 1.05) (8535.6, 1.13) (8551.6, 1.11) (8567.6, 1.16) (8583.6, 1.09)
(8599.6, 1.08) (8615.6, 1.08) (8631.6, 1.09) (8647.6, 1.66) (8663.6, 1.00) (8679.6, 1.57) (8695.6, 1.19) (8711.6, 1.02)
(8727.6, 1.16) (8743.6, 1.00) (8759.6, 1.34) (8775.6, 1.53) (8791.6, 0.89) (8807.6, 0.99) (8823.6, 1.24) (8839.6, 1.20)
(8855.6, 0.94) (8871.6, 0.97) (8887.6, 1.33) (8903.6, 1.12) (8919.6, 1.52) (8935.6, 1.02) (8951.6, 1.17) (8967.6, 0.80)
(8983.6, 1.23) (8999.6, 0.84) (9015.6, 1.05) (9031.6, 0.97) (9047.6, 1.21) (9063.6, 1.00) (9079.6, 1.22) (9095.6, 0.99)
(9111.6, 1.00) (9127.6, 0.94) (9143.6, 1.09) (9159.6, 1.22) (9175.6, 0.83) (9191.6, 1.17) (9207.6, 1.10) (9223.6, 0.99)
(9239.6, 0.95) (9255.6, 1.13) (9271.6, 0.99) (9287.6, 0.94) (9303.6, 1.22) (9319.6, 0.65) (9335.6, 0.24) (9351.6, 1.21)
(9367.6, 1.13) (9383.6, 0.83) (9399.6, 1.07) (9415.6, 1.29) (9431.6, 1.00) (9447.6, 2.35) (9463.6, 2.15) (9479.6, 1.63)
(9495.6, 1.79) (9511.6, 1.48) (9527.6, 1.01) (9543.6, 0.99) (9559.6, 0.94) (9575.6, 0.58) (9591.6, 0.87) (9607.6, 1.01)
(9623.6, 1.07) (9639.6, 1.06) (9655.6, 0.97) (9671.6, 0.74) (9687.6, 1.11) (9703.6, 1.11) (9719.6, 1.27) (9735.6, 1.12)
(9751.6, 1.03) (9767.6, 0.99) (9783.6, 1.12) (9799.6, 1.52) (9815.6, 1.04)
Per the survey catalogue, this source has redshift 0.291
